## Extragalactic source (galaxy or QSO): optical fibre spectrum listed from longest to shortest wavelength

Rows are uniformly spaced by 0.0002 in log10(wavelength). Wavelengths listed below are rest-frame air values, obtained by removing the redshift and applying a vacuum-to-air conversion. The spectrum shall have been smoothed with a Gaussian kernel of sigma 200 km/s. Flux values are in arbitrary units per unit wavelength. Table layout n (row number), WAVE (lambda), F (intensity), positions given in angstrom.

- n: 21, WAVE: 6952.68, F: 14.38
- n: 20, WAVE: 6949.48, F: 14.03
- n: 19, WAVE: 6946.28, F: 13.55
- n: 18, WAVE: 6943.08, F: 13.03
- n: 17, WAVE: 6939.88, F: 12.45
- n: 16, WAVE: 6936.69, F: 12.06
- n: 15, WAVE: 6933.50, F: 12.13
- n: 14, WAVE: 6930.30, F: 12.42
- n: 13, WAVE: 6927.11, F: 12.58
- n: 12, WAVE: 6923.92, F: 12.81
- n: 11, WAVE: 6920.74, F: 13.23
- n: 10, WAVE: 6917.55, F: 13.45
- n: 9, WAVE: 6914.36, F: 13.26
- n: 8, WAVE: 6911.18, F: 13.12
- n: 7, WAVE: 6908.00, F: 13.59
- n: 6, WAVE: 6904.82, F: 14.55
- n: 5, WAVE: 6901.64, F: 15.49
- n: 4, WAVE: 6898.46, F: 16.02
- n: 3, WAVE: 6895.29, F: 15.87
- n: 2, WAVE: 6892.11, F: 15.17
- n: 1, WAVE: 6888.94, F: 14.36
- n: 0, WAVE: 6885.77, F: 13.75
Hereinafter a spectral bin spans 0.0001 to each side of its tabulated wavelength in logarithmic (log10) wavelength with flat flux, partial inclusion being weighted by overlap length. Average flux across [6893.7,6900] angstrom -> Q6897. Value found 16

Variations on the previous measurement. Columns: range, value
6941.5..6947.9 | 13.3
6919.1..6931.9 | 12.8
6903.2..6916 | 13.6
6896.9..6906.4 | 15.3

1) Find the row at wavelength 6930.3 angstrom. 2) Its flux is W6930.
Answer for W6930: 12.42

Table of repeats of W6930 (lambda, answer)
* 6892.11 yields 15.17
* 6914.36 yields 13.26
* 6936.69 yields 12.06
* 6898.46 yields 16.02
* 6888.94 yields 14.36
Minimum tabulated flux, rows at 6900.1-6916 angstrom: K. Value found 13.12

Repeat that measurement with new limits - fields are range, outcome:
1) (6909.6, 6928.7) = 12.58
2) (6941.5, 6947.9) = 13.03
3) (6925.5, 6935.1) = 12.13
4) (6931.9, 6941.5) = 12.06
